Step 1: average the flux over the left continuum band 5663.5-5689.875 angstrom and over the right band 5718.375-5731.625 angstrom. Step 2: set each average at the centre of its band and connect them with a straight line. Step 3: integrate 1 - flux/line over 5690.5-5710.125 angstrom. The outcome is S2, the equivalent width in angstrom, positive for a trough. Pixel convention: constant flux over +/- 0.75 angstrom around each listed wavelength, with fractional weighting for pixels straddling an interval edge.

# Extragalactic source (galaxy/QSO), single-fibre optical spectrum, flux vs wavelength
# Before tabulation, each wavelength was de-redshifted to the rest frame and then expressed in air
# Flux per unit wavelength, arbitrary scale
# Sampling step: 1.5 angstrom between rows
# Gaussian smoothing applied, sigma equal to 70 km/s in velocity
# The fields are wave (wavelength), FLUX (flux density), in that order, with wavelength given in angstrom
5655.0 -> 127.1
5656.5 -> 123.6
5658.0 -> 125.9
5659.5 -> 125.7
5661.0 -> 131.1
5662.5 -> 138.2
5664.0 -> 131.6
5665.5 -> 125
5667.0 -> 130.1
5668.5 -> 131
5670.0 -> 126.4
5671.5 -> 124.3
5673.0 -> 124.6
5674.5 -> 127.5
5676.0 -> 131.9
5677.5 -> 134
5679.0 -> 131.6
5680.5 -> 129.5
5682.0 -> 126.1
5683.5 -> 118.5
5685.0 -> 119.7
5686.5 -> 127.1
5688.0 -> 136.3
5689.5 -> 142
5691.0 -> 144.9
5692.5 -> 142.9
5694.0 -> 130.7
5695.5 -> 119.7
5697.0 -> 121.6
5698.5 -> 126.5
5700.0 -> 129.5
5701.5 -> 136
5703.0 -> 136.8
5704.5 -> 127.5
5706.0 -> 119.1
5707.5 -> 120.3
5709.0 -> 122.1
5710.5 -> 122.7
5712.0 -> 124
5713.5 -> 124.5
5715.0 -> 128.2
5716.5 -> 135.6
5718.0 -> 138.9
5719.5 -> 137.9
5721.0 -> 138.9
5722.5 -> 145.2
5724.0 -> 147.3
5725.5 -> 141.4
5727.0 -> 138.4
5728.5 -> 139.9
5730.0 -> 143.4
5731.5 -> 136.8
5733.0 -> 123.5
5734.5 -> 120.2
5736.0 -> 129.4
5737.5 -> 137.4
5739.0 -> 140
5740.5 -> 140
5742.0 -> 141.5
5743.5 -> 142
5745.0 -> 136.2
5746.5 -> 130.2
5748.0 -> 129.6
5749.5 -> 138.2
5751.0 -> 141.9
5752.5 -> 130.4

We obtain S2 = 0.9 angstrom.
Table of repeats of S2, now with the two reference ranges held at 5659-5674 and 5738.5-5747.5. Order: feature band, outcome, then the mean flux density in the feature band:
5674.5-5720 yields 1.0 angstrom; 129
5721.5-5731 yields -0.4 angstrom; 142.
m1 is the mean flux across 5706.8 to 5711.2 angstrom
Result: 122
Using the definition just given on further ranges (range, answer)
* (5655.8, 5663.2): 129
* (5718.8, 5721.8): 139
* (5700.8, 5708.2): 128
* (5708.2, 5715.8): 124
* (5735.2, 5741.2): 137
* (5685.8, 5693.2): 139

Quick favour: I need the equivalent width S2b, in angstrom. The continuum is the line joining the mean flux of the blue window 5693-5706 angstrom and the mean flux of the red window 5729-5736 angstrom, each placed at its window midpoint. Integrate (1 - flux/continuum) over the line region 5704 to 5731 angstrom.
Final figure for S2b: -0.7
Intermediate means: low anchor 128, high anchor 131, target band 133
